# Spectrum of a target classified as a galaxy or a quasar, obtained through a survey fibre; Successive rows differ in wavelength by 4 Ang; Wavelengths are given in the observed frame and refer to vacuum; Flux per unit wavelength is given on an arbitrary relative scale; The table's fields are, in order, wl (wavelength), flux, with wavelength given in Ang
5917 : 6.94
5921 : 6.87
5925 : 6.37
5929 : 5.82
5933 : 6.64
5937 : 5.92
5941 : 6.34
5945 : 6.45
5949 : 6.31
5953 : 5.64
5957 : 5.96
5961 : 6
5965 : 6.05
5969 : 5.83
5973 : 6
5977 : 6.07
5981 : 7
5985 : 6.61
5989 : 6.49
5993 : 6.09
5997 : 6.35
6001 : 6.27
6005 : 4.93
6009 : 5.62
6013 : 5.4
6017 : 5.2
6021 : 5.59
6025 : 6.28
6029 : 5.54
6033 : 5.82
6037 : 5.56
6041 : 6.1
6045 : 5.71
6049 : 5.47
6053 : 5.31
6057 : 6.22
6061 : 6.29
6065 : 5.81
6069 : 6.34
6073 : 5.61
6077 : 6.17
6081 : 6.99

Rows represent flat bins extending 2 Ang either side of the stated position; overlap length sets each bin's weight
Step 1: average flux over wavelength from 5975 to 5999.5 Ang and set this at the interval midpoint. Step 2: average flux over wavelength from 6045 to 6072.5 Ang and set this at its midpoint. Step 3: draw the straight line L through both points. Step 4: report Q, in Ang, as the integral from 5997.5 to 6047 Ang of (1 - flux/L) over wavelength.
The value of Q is 3.76 Ang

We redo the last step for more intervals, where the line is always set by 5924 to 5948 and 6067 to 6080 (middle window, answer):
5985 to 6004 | -0.20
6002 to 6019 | 2.29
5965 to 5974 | 0.41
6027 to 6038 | 0.91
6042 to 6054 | 1.13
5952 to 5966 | 0.69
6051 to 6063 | 0.37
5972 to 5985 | -0.45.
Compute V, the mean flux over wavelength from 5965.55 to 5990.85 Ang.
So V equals 6.32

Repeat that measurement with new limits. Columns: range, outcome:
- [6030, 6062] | 5.79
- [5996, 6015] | 5.68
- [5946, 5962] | 6.01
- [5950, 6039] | 5.93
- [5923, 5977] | 6.1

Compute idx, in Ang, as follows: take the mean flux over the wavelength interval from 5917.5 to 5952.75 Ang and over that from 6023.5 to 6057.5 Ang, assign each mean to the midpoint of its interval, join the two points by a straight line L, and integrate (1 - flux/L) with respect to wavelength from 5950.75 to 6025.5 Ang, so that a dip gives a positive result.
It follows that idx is 1.0 Ang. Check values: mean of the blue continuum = 6.33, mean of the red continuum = 5.75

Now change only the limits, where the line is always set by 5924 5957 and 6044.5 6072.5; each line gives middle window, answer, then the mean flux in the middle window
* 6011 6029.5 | 1.12 Ang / 5.61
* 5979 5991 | -1.28 Ang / 6.7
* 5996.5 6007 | 0.41 Ang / 5.78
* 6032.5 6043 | 0.17 Ang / 5.83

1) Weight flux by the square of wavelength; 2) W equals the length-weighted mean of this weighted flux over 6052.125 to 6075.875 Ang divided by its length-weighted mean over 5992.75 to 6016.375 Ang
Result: 1.06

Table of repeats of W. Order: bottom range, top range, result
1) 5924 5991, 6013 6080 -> 0.97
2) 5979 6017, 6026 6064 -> 0.98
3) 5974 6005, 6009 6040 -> 0.91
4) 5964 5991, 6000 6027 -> 0.90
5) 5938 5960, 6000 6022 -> 0.91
